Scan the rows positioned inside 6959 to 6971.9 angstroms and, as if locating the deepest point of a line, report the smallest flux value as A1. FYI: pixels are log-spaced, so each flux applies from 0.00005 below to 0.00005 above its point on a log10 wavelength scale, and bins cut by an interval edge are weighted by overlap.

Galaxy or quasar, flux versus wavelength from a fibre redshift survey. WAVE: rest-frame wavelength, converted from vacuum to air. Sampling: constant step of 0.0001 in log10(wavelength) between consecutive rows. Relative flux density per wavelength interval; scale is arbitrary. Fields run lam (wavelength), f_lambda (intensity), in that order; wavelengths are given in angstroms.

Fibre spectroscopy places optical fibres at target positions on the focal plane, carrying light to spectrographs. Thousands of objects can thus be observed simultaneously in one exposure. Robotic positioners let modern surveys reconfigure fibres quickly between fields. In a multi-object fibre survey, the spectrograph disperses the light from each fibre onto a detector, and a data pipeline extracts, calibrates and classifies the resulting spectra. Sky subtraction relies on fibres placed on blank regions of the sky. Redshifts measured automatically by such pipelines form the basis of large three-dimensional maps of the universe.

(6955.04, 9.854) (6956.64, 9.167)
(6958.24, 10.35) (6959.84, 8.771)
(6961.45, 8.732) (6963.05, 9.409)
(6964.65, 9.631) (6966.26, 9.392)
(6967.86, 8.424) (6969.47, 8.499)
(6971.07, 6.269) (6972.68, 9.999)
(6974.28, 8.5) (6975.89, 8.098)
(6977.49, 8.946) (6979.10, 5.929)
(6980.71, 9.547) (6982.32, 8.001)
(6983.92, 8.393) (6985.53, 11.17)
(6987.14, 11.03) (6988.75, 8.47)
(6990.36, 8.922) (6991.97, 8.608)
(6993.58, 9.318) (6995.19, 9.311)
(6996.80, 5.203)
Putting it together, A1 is 6.269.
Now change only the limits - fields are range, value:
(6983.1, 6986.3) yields 8.393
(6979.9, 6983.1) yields 8.001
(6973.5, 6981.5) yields 5.929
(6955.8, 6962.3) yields 8.732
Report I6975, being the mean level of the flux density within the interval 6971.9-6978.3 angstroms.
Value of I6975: 8.89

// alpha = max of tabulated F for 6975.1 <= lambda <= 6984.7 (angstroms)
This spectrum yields 9.547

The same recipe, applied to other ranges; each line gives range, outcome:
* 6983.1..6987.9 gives 11.17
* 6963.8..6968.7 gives 9.631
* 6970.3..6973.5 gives 9.999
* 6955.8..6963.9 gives 10.35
